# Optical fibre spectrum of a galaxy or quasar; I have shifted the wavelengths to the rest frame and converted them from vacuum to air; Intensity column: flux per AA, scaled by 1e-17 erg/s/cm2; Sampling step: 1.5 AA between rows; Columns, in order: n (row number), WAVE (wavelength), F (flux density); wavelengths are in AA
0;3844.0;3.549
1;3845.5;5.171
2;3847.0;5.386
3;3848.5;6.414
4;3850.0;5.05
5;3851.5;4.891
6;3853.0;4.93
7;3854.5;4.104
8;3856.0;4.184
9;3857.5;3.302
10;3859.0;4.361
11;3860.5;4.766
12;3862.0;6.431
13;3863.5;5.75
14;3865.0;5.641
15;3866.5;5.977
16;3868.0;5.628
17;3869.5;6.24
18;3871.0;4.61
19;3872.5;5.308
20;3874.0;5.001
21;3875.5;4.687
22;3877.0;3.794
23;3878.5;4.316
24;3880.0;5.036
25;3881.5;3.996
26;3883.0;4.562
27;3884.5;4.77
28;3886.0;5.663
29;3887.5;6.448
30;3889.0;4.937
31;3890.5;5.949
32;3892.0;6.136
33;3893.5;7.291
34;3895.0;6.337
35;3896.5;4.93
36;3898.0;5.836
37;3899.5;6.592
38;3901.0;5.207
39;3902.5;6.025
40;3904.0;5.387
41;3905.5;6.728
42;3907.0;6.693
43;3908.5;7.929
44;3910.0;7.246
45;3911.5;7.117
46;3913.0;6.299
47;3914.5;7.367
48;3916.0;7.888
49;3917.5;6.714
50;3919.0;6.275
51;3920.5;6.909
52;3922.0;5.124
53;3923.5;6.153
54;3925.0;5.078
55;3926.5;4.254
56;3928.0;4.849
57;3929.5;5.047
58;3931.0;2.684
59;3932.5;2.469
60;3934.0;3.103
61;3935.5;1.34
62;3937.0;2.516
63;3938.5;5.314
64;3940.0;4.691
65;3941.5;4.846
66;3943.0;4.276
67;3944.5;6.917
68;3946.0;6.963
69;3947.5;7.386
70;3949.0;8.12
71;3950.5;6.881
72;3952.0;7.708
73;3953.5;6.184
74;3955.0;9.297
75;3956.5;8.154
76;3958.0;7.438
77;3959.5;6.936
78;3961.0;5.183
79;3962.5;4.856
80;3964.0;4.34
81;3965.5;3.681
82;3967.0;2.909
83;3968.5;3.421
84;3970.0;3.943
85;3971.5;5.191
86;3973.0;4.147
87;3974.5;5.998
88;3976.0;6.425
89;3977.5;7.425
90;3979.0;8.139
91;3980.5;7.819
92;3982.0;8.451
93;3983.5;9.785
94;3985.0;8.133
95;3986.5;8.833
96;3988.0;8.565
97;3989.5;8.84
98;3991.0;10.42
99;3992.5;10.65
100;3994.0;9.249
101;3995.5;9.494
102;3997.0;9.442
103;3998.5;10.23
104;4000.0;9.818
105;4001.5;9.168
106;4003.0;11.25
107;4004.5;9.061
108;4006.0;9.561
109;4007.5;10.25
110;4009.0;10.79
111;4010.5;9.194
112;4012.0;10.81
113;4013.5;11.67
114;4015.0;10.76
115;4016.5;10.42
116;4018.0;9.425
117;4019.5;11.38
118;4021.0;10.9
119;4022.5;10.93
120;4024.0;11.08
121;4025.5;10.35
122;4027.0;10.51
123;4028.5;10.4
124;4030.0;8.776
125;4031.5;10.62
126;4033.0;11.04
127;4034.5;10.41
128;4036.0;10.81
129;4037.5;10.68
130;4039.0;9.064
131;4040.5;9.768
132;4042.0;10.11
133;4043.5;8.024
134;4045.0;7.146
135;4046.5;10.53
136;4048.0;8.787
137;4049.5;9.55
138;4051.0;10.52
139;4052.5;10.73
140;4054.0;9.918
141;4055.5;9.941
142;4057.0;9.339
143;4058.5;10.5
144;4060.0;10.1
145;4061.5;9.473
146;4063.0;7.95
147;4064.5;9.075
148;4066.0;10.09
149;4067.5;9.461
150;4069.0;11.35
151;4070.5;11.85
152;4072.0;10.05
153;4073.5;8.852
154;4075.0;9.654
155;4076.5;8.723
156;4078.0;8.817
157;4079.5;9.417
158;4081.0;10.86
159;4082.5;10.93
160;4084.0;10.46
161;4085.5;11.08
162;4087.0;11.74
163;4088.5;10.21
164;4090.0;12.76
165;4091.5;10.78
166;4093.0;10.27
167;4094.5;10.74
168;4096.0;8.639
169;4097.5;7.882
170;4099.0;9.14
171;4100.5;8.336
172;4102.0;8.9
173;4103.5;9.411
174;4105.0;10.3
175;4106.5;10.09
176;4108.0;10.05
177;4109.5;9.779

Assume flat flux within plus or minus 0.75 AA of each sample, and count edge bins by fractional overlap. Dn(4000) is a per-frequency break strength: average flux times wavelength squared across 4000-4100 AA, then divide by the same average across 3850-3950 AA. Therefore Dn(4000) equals 2.0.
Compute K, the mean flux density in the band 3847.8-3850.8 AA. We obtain 5.71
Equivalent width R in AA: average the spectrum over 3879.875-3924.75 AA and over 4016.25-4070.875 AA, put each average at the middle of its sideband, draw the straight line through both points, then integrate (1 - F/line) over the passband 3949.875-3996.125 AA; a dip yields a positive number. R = 6.1 AA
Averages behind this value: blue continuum 6.12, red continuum 10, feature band 7.04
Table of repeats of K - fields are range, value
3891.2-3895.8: 6.56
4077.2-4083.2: 9.99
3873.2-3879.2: 4.46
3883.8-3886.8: 5.24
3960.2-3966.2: 4.54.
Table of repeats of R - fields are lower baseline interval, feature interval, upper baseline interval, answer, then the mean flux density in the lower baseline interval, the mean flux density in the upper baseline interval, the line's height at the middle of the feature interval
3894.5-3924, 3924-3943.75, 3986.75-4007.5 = 9.22 AA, 6.44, 9.67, 7.35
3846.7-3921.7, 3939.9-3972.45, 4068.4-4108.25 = 5.82 AA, 5.66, 10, 7.2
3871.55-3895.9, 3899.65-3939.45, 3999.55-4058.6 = 5.53 AA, 5.26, 10.1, 6.45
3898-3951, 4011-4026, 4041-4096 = -4.03 AA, 5.66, 9.97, 8.48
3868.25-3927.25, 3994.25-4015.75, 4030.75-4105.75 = -4.36 AA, 5.81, 9.9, 8.38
